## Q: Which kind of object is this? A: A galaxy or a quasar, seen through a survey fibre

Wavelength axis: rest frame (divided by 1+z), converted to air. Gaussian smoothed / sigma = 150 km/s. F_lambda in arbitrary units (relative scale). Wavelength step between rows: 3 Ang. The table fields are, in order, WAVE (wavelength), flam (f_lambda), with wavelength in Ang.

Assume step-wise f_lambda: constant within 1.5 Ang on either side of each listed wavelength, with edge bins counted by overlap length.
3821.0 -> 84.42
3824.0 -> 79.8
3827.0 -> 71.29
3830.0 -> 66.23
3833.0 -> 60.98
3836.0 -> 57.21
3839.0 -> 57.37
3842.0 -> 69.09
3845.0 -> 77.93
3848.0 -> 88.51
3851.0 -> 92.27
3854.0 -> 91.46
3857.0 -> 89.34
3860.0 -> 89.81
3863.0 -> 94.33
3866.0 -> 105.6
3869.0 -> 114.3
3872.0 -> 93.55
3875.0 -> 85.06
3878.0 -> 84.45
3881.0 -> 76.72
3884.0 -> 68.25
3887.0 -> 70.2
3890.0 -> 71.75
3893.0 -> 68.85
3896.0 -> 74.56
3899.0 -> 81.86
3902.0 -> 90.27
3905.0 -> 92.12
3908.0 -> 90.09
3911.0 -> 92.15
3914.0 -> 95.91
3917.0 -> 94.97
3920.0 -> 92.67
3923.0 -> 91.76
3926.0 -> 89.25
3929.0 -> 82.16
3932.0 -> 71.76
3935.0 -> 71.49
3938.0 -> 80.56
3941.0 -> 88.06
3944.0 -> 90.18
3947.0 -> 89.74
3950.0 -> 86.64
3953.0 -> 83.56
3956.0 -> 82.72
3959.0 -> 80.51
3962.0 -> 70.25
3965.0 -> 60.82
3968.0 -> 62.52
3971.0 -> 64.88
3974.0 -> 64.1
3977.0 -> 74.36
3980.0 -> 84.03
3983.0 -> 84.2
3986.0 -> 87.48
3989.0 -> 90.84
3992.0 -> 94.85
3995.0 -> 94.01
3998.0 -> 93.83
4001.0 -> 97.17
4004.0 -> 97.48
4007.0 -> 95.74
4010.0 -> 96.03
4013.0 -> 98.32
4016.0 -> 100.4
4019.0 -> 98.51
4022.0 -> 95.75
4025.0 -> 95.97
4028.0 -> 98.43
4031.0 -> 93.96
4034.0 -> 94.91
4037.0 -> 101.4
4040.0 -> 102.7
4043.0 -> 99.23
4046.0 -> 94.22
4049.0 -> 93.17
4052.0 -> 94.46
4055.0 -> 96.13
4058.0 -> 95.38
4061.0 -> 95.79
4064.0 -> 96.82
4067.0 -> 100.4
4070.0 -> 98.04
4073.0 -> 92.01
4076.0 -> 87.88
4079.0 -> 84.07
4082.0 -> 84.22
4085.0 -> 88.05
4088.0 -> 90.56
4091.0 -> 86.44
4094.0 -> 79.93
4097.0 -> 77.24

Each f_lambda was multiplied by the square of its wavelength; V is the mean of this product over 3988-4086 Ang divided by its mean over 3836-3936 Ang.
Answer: 1.22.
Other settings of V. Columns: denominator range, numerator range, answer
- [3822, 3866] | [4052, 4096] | 1.30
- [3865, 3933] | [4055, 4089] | 1.17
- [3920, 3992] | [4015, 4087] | 1.24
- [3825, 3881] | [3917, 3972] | 1.02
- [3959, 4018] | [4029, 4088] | 1.15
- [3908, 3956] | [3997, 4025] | 1.16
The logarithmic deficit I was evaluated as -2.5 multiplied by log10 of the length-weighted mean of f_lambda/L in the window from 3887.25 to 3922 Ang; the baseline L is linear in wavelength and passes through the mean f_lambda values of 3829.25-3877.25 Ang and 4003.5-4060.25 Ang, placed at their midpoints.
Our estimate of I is 0.03 mag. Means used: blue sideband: 83.6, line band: 85.4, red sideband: 96.9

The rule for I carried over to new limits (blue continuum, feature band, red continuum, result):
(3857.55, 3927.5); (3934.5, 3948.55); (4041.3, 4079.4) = 0.06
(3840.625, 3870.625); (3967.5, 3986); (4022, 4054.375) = 0.27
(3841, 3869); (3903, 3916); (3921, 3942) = -0.10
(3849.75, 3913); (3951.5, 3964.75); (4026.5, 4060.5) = 0.18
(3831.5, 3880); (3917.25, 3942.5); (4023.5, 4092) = 0.05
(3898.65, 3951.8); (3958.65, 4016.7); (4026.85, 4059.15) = 0.10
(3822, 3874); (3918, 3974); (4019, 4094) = 0.10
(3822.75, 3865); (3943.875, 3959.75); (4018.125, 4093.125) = 0.01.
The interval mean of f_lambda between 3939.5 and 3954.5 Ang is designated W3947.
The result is 87.6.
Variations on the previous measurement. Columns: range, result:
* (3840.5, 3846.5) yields 73.5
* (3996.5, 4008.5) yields 96.1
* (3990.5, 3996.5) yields 94.4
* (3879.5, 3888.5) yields 71.7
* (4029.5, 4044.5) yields 98.4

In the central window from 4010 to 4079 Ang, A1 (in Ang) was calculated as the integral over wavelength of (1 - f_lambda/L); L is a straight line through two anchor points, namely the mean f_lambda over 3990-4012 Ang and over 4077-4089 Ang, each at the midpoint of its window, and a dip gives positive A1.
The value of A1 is -4.2 Ang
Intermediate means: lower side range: 95.5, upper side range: 86.6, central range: 96.3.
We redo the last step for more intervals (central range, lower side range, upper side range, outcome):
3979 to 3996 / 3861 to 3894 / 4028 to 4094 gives 0.18 Ang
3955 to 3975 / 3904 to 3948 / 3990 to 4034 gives 4.86 Ang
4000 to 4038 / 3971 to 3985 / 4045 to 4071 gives -4.90 Ang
